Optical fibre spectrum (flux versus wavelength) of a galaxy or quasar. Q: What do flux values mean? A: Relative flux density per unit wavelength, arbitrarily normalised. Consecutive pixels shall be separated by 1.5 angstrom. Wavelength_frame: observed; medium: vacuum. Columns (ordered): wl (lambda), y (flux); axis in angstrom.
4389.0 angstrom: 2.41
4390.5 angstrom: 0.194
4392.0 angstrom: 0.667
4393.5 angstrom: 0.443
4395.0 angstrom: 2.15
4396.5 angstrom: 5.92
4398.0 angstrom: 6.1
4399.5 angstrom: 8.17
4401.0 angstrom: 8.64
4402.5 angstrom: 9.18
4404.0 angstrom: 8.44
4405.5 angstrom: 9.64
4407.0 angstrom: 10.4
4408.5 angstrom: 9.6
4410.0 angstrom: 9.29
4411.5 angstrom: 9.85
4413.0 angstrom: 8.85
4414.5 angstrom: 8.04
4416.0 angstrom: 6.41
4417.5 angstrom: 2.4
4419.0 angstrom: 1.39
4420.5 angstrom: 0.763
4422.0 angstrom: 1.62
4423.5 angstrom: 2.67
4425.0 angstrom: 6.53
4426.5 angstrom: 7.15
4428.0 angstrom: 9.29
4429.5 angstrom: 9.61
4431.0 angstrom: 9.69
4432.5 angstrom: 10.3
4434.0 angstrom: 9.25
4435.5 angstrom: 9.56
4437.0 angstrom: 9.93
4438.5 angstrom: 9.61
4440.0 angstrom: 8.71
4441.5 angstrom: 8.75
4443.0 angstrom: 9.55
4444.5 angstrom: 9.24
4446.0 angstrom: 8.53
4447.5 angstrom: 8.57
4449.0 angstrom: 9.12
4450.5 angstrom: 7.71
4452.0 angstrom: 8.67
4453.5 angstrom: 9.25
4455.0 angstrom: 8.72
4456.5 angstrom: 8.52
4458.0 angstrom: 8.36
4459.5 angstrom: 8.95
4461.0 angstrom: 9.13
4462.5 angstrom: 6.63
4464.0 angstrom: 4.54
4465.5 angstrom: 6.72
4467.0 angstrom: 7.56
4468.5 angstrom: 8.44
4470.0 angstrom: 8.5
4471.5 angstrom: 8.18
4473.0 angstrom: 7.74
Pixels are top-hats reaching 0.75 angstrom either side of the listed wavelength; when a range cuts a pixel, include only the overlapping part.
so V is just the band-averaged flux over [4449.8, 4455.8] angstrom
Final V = 8.59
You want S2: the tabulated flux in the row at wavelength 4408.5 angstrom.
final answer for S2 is 9.6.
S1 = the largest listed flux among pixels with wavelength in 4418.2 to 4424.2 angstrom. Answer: 2.67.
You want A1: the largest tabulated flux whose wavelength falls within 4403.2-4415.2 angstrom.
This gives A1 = 10.4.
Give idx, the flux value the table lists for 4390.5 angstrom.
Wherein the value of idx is 0.194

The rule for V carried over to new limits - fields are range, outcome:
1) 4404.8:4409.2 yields 9.89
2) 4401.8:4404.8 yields 8.82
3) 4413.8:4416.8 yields 7.13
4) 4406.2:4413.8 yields 9.59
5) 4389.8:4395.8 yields 0.911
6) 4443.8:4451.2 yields 8.64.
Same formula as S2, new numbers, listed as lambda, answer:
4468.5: 8.44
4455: 8.72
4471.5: 8.18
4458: 8.36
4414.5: 8.04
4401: 8.64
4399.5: 8.17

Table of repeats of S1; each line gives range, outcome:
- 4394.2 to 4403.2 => 9.18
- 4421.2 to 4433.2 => 10.3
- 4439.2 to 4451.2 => 9.55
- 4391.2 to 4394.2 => 0.667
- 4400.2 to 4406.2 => 9.64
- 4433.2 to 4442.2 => 9.93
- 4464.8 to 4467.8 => 7.56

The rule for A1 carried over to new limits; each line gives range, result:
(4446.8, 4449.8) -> 9.12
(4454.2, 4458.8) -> 8.72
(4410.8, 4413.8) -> 9.85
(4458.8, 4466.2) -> 9.13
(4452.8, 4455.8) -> 9.25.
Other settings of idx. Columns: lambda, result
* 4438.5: 9.61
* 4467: 7.56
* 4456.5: 8.52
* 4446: 8.53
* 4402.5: 9.18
